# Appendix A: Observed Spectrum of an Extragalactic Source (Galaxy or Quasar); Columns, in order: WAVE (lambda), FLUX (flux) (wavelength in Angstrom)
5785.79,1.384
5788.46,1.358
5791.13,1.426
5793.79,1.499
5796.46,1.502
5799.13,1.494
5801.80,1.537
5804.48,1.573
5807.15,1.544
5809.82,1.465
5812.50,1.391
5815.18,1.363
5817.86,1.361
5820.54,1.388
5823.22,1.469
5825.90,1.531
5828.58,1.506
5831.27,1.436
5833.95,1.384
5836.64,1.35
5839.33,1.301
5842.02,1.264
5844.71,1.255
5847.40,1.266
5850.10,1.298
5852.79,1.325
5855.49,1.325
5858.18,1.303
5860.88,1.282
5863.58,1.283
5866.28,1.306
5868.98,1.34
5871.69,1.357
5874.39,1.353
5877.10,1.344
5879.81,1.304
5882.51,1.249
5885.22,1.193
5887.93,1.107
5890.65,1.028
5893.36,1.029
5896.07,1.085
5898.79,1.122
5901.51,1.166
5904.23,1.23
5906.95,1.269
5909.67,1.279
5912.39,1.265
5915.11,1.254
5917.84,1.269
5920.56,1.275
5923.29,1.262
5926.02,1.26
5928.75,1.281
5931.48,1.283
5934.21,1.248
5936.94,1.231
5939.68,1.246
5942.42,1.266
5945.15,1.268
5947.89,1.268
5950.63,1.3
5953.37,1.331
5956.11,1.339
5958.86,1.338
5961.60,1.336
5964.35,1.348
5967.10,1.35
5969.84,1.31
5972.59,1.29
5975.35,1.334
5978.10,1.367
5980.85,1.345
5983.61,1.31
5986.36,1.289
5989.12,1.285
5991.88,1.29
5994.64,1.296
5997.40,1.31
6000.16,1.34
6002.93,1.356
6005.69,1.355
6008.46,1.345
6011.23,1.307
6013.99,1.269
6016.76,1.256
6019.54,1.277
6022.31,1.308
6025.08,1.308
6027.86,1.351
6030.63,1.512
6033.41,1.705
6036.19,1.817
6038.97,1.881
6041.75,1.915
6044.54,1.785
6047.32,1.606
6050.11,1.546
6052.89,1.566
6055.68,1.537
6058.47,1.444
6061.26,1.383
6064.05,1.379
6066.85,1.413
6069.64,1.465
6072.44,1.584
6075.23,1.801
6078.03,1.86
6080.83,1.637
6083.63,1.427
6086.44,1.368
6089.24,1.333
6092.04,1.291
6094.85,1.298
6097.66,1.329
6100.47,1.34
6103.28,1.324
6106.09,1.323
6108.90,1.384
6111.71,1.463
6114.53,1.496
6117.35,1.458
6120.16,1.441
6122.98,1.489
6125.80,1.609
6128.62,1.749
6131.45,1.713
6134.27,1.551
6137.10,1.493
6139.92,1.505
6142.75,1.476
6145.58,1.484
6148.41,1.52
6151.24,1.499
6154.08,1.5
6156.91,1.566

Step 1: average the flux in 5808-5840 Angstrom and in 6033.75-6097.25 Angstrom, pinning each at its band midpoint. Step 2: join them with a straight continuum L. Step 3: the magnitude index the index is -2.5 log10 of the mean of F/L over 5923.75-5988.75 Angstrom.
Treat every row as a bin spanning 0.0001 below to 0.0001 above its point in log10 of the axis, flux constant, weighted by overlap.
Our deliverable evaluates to 0.151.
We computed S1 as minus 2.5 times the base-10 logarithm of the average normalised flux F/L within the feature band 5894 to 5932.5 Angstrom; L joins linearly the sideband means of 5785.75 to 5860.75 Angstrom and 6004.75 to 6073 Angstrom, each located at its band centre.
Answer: 0.17 mag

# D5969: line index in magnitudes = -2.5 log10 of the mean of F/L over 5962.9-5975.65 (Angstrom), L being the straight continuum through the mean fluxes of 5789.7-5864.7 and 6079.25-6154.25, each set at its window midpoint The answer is 0.08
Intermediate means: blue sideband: 1.4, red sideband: 1.46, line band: 1.33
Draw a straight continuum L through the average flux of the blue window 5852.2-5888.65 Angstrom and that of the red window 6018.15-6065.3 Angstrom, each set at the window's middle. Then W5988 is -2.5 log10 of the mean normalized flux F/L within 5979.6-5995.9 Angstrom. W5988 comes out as 0.13 mag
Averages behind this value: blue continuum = 1.29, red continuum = 1.55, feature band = 1.3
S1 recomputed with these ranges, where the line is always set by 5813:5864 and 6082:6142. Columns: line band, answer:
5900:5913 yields 0.115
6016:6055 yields -0.103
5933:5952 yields 0.105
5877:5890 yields 0.127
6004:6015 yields 0.072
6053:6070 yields -0.011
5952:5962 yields 0.047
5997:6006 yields 0.054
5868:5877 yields 0.014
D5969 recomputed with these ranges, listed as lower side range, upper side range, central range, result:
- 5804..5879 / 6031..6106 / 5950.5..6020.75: 0.12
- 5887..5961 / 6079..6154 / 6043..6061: -0.13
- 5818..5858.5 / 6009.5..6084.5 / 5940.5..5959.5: 0.12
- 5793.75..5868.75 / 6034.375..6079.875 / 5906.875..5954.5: 0.18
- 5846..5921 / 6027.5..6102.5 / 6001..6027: 0.12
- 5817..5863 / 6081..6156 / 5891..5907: 0.21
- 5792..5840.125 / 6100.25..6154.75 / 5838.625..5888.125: 0.13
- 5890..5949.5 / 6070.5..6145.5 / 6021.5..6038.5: -0.11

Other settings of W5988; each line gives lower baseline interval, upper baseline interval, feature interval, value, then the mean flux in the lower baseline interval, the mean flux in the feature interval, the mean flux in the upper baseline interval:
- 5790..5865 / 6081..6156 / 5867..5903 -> 0.17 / 1.4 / 1.21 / 1.46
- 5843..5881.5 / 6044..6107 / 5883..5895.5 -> 0.21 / 1.31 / 1.1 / 1.48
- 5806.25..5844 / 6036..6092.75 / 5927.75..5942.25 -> 0.18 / 1.41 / 1.26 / 1.57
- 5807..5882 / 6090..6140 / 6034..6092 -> -0.10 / 1.36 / 1.58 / 1.46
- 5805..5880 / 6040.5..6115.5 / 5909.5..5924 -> 0.11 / 1.36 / 1.27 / 1.49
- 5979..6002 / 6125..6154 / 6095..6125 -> 0.08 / 1.31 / 1.4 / 1.56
